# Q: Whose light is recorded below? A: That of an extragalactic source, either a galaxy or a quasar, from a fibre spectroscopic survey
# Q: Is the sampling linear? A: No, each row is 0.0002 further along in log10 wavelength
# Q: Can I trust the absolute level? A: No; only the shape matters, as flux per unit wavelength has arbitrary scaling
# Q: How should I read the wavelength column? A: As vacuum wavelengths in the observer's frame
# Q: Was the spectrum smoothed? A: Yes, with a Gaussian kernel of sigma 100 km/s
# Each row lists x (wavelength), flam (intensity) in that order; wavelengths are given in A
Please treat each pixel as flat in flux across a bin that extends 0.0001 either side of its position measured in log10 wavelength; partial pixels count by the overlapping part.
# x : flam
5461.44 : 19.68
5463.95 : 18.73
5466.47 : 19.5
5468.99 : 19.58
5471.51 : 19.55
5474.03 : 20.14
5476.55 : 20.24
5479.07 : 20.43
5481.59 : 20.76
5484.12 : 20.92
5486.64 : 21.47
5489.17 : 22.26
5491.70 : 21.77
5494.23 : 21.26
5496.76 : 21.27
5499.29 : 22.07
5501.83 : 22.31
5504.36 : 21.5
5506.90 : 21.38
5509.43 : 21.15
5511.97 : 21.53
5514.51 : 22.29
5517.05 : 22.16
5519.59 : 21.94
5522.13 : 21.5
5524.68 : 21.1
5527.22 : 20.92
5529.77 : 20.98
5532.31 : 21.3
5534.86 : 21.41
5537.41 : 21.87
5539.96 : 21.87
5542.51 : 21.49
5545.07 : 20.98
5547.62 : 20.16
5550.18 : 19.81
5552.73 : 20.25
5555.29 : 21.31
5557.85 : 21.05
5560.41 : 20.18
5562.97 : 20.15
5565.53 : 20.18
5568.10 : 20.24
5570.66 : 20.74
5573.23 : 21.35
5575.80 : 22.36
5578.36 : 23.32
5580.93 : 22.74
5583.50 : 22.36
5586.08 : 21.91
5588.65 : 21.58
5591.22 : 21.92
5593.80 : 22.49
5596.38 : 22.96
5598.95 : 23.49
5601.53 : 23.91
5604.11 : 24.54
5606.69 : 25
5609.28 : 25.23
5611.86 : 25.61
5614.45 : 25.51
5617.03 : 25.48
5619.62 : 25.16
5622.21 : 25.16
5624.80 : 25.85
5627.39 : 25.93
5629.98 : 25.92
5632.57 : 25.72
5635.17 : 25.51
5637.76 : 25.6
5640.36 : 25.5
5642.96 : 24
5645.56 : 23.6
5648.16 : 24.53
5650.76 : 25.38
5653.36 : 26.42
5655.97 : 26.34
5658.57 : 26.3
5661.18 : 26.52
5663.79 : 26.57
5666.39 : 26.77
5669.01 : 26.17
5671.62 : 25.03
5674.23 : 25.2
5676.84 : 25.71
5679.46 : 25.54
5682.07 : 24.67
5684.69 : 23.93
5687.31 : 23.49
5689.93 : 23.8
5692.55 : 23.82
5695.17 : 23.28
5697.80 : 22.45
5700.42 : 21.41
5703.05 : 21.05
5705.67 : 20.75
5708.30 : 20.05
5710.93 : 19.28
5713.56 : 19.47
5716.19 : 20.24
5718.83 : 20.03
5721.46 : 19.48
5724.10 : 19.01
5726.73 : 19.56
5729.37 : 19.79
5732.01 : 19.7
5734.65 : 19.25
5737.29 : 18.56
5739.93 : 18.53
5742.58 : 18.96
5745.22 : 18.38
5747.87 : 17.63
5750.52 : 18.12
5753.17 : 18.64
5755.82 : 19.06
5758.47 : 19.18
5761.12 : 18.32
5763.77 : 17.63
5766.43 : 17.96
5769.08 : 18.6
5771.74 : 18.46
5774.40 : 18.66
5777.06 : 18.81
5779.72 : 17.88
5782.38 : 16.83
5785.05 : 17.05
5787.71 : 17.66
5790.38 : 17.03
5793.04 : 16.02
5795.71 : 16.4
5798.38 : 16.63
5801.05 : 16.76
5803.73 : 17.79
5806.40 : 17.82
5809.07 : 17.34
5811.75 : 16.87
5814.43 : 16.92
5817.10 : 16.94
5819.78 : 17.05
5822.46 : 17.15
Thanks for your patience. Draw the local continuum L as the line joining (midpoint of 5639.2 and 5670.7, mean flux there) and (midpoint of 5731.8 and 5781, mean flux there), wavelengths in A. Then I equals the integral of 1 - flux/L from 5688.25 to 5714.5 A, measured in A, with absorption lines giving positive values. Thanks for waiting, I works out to 1.0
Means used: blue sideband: 25.7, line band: 21.6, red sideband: 18.5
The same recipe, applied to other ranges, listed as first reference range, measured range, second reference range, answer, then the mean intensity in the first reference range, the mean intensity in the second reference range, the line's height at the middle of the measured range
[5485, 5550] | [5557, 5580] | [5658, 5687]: 1.8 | 21.5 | 25.6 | 22.8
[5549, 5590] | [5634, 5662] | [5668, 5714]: -3.7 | 21.2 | 23.1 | 22.4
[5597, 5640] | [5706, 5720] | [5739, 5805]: 0.5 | 25.2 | 17.9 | 20.7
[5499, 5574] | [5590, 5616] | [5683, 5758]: -4.1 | 21.2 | 20.3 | 20.8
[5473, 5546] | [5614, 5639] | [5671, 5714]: -3.6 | 21.4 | 22.9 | 22.4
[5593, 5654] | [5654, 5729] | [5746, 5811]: -4.1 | 24.9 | 17.8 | 21.8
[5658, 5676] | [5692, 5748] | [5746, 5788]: 4.8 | 26.1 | 18.2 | 21.9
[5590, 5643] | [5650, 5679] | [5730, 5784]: -4.4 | 24.8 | 18.5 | 22.6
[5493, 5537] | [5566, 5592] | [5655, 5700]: 1.2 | 21.5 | 25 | 22.9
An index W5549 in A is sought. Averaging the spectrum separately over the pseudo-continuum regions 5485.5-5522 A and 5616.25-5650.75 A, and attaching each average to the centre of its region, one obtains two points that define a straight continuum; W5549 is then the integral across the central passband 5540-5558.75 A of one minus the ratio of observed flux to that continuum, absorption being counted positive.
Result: 1.8 A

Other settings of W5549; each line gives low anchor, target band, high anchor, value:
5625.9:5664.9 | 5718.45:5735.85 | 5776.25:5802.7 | 1.0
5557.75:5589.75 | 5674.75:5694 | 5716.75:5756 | -4.6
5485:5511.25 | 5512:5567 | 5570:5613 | 2.9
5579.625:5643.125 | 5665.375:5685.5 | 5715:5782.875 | -3.4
